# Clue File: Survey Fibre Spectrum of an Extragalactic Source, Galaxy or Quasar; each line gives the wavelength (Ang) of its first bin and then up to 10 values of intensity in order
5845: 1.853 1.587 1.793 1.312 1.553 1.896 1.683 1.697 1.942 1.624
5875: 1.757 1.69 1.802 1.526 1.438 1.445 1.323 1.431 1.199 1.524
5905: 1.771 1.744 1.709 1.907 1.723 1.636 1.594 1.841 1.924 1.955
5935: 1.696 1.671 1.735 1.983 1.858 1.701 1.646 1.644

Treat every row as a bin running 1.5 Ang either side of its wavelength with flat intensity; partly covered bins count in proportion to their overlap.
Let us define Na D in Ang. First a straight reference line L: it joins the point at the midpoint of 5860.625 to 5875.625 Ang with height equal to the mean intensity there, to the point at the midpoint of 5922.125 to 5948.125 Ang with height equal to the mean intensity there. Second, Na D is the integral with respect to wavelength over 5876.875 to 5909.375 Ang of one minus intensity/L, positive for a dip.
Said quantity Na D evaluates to 4.4 Ang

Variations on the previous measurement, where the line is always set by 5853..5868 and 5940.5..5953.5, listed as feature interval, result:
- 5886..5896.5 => 1.8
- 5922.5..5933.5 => -0.5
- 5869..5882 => -0.5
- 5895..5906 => 1.6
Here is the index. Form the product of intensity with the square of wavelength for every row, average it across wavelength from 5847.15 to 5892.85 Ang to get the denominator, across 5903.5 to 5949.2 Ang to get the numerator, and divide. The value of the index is 1.11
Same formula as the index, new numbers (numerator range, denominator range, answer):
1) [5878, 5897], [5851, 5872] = 0.90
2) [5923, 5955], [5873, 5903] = 1.20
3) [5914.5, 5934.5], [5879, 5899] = 1.22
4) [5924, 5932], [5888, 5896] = 1.36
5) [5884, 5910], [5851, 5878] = 0.89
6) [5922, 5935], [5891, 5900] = 1.38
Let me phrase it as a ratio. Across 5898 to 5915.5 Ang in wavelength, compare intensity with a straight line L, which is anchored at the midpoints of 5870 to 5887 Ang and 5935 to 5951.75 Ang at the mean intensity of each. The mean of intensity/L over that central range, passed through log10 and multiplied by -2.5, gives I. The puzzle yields 0.04 mag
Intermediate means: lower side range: 1.67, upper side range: 1.78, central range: 1.66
